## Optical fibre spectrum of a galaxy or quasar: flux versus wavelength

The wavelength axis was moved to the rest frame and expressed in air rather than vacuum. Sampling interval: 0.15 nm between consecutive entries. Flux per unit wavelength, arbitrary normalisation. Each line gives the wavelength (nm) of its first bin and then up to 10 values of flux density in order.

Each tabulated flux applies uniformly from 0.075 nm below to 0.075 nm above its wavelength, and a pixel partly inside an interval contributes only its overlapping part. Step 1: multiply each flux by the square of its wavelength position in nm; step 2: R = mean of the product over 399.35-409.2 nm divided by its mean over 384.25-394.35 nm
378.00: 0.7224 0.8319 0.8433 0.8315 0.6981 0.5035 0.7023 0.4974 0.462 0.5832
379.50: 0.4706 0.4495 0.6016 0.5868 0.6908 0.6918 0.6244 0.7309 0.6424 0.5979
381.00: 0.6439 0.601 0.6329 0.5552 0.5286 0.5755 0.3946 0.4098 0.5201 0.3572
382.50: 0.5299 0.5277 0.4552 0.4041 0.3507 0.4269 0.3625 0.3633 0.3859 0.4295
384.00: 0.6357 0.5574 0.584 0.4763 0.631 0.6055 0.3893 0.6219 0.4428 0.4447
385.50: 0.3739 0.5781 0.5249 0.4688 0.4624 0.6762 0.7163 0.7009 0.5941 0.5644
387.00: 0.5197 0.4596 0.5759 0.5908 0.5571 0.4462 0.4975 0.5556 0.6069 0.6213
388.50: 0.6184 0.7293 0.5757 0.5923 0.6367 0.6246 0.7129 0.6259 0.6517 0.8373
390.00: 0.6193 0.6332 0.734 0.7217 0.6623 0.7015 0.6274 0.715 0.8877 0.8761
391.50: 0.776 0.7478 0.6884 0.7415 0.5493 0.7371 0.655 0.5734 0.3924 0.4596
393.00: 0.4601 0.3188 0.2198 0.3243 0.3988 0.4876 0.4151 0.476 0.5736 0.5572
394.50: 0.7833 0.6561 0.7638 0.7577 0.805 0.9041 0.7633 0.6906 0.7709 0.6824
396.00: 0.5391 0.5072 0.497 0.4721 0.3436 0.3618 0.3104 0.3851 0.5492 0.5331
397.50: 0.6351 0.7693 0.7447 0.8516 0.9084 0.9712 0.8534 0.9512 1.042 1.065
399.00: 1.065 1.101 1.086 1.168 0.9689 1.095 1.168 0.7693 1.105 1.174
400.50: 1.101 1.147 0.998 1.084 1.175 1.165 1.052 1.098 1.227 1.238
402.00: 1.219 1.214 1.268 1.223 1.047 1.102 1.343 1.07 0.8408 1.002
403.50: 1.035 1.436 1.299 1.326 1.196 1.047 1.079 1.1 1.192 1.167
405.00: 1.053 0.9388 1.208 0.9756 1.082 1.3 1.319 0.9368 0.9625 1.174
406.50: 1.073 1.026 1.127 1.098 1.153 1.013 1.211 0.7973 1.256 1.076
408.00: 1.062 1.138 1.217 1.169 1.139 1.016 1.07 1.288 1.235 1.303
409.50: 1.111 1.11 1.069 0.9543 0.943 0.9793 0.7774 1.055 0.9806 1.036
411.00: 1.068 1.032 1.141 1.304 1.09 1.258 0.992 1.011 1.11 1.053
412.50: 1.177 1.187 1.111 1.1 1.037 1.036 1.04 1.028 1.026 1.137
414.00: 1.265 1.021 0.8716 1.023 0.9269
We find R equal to 2.07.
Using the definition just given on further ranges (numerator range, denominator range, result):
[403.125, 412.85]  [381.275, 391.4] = 2.17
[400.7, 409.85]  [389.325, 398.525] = 1.90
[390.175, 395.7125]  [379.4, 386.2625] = 1.28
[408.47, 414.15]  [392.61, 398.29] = 2.04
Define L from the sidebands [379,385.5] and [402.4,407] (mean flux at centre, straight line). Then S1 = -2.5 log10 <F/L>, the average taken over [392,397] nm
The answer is 0.47 mag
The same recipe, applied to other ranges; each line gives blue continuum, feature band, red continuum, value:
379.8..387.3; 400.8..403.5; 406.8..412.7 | -0.21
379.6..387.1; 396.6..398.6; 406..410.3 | 0.28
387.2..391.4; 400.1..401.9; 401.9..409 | -0.13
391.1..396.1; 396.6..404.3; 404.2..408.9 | -0.14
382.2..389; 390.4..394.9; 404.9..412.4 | 0.16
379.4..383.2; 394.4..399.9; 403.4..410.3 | 0.18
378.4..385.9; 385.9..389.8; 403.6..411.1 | 0.12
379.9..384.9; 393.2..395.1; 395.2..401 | 0.35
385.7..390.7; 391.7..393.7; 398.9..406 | 0.46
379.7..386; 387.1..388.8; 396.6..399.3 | 0.06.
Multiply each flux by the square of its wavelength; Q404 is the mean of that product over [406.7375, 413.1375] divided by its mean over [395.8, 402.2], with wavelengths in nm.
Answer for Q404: 1.29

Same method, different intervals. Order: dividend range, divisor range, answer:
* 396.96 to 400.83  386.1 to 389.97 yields 1.61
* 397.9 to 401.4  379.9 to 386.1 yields 2.19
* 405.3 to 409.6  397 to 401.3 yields 1.22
